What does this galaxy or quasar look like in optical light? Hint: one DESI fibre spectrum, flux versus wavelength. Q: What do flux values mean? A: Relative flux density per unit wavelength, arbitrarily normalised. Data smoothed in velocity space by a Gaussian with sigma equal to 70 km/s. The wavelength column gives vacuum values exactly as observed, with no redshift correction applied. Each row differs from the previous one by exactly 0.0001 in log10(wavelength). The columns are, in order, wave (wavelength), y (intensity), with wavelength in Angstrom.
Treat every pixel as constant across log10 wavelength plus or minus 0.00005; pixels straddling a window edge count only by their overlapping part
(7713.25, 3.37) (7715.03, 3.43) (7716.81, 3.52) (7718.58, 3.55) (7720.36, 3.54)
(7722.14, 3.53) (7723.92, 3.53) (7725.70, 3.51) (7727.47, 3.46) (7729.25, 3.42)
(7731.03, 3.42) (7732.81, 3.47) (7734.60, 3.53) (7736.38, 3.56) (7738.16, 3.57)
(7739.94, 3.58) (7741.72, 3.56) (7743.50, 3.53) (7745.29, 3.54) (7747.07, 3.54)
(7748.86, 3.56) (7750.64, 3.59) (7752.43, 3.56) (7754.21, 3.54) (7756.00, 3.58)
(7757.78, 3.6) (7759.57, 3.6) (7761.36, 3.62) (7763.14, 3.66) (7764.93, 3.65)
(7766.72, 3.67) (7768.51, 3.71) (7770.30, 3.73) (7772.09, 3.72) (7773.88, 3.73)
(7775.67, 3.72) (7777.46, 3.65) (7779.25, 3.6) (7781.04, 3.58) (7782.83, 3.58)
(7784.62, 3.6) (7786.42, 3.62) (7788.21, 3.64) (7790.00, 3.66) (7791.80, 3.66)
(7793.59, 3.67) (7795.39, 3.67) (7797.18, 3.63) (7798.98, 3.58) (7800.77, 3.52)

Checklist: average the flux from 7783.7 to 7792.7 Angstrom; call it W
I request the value 3.64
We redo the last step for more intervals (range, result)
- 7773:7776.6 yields 3.73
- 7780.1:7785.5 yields 3.59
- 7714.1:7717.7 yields 3.47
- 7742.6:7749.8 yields 3.54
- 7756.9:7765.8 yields 3.63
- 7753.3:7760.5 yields 3.58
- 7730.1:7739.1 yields 3.51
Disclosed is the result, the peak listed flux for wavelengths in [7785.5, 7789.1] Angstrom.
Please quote 3.64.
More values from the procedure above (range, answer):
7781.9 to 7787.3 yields 3.62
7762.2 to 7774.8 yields 3.73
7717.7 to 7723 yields 3.55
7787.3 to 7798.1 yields 3.67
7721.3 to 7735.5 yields 3.53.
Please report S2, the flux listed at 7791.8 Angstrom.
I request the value 3.66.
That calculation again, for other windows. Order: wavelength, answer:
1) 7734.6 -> 3.53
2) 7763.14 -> 3.66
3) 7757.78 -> 3.6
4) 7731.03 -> 3.42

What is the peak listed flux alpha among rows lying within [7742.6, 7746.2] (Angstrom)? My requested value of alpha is 3.54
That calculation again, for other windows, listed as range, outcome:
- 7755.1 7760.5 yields 3.6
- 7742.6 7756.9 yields 3.59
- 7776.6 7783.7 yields 3.65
